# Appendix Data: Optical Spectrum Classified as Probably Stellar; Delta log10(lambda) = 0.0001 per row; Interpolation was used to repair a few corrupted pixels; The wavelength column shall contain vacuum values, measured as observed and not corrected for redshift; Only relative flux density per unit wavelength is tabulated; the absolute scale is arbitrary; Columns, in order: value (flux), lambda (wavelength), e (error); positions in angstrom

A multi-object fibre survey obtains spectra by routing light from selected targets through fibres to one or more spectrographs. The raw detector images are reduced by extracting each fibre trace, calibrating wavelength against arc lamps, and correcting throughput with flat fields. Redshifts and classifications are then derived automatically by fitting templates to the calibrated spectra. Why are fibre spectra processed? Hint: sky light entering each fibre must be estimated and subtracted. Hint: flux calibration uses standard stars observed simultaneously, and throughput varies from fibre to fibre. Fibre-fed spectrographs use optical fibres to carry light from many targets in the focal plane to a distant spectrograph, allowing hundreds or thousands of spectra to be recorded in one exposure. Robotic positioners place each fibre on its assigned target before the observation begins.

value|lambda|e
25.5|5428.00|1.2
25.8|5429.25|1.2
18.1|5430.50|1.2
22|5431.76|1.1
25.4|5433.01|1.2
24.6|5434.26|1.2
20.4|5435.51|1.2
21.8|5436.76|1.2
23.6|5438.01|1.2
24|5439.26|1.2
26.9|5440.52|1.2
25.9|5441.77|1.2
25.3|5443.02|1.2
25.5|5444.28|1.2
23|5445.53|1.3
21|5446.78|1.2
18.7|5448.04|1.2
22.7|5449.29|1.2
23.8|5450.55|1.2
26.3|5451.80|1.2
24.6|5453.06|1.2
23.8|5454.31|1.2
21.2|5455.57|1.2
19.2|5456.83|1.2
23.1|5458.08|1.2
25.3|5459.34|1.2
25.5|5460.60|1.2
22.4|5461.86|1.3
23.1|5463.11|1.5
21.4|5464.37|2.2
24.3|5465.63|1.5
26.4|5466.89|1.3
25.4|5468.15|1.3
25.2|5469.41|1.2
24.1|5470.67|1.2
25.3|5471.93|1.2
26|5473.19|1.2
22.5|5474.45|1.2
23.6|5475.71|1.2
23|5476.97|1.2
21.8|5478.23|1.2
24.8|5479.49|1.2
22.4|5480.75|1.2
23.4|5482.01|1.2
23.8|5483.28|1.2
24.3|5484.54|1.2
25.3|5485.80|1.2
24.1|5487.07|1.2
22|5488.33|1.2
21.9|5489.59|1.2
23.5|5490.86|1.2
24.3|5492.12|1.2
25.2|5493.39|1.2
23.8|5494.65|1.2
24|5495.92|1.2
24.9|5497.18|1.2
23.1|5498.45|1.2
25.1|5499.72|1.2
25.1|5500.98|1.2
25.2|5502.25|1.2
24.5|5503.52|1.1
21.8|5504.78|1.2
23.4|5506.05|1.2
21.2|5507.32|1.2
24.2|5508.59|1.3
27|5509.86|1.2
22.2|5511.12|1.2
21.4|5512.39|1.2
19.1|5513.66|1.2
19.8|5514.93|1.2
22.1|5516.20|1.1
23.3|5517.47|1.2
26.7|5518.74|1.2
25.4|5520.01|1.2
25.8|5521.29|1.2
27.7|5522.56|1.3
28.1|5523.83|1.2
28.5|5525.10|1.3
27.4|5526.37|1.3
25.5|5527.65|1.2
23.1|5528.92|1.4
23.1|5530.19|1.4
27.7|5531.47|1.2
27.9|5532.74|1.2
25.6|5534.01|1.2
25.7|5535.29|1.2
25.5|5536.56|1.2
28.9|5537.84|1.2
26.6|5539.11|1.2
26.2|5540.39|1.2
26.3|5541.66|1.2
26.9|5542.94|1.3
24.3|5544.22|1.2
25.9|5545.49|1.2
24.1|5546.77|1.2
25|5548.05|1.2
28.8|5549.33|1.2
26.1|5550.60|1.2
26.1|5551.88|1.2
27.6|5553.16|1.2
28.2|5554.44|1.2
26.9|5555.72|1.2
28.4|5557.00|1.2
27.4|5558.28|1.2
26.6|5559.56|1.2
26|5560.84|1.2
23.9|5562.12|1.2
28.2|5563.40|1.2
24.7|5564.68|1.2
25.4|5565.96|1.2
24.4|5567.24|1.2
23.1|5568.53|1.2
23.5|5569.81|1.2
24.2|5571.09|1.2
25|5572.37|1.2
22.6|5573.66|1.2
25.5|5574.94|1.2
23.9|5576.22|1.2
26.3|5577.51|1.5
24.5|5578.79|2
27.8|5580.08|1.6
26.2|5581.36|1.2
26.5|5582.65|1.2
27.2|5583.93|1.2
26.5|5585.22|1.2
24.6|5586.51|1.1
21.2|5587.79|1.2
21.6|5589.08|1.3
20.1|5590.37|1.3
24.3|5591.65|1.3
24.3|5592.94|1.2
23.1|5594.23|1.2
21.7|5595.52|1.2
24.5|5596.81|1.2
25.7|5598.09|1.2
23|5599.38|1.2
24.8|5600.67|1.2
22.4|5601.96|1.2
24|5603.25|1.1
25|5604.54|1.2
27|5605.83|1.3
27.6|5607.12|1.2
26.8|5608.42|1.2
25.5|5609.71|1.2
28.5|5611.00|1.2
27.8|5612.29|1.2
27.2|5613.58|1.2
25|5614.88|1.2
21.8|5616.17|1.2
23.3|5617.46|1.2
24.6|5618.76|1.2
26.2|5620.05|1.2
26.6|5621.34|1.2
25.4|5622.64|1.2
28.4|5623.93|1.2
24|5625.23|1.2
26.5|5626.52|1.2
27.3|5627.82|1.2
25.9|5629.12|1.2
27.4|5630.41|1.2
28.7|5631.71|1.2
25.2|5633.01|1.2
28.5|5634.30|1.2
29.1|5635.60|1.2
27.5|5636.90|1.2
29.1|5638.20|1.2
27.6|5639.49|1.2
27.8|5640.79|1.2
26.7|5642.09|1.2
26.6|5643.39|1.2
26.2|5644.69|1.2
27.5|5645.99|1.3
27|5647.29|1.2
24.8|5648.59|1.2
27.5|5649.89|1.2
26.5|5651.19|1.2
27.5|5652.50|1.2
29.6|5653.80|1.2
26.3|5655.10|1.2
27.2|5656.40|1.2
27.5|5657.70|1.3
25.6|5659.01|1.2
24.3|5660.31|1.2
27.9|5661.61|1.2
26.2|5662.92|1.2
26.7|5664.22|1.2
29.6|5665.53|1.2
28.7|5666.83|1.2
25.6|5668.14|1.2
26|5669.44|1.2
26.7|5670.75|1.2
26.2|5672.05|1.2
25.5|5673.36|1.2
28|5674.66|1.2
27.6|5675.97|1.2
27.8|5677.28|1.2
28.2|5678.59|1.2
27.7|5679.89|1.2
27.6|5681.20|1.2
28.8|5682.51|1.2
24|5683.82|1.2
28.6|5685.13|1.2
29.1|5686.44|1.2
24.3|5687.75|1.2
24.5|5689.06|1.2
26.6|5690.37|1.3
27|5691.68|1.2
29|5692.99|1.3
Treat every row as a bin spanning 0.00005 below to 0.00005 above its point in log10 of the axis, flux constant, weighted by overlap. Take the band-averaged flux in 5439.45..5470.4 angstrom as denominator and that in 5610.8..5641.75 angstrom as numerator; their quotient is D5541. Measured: 1.12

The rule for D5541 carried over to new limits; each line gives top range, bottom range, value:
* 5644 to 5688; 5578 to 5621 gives 1.09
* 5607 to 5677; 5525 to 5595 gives 1.05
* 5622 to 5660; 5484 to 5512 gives 1.13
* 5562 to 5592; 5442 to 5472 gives 1.04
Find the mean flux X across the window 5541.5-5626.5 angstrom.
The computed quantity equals 25.3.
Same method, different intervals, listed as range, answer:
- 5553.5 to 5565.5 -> 26.7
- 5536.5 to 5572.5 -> 26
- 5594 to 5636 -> 25.7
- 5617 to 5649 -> 26.8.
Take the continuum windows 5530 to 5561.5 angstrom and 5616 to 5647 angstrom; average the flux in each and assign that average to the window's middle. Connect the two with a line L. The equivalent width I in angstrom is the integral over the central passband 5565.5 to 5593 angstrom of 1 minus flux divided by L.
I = 2.2 angstrom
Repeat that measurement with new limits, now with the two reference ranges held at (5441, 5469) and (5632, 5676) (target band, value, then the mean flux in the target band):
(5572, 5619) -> 2.25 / 24.8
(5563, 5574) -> 0.44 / 24.5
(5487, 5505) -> 0.26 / 24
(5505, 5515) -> 0.87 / 22.4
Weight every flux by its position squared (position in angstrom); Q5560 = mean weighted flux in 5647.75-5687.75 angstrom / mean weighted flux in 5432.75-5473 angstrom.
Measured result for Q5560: 1.23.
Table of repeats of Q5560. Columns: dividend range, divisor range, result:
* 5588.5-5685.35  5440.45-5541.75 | 1.14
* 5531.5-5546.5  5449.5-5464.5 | 1.16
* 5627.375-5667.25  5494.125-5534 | 1.17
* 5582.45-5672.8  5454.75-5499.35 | 1.16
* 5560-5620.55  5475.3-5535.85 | 1.06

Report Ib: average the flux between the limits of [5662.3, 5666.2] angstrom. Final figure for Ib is 27.5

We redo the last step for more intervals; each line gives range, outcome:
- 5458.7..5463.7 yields 24.1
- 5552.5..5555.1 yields 27.8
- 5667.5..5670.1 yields 25.8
